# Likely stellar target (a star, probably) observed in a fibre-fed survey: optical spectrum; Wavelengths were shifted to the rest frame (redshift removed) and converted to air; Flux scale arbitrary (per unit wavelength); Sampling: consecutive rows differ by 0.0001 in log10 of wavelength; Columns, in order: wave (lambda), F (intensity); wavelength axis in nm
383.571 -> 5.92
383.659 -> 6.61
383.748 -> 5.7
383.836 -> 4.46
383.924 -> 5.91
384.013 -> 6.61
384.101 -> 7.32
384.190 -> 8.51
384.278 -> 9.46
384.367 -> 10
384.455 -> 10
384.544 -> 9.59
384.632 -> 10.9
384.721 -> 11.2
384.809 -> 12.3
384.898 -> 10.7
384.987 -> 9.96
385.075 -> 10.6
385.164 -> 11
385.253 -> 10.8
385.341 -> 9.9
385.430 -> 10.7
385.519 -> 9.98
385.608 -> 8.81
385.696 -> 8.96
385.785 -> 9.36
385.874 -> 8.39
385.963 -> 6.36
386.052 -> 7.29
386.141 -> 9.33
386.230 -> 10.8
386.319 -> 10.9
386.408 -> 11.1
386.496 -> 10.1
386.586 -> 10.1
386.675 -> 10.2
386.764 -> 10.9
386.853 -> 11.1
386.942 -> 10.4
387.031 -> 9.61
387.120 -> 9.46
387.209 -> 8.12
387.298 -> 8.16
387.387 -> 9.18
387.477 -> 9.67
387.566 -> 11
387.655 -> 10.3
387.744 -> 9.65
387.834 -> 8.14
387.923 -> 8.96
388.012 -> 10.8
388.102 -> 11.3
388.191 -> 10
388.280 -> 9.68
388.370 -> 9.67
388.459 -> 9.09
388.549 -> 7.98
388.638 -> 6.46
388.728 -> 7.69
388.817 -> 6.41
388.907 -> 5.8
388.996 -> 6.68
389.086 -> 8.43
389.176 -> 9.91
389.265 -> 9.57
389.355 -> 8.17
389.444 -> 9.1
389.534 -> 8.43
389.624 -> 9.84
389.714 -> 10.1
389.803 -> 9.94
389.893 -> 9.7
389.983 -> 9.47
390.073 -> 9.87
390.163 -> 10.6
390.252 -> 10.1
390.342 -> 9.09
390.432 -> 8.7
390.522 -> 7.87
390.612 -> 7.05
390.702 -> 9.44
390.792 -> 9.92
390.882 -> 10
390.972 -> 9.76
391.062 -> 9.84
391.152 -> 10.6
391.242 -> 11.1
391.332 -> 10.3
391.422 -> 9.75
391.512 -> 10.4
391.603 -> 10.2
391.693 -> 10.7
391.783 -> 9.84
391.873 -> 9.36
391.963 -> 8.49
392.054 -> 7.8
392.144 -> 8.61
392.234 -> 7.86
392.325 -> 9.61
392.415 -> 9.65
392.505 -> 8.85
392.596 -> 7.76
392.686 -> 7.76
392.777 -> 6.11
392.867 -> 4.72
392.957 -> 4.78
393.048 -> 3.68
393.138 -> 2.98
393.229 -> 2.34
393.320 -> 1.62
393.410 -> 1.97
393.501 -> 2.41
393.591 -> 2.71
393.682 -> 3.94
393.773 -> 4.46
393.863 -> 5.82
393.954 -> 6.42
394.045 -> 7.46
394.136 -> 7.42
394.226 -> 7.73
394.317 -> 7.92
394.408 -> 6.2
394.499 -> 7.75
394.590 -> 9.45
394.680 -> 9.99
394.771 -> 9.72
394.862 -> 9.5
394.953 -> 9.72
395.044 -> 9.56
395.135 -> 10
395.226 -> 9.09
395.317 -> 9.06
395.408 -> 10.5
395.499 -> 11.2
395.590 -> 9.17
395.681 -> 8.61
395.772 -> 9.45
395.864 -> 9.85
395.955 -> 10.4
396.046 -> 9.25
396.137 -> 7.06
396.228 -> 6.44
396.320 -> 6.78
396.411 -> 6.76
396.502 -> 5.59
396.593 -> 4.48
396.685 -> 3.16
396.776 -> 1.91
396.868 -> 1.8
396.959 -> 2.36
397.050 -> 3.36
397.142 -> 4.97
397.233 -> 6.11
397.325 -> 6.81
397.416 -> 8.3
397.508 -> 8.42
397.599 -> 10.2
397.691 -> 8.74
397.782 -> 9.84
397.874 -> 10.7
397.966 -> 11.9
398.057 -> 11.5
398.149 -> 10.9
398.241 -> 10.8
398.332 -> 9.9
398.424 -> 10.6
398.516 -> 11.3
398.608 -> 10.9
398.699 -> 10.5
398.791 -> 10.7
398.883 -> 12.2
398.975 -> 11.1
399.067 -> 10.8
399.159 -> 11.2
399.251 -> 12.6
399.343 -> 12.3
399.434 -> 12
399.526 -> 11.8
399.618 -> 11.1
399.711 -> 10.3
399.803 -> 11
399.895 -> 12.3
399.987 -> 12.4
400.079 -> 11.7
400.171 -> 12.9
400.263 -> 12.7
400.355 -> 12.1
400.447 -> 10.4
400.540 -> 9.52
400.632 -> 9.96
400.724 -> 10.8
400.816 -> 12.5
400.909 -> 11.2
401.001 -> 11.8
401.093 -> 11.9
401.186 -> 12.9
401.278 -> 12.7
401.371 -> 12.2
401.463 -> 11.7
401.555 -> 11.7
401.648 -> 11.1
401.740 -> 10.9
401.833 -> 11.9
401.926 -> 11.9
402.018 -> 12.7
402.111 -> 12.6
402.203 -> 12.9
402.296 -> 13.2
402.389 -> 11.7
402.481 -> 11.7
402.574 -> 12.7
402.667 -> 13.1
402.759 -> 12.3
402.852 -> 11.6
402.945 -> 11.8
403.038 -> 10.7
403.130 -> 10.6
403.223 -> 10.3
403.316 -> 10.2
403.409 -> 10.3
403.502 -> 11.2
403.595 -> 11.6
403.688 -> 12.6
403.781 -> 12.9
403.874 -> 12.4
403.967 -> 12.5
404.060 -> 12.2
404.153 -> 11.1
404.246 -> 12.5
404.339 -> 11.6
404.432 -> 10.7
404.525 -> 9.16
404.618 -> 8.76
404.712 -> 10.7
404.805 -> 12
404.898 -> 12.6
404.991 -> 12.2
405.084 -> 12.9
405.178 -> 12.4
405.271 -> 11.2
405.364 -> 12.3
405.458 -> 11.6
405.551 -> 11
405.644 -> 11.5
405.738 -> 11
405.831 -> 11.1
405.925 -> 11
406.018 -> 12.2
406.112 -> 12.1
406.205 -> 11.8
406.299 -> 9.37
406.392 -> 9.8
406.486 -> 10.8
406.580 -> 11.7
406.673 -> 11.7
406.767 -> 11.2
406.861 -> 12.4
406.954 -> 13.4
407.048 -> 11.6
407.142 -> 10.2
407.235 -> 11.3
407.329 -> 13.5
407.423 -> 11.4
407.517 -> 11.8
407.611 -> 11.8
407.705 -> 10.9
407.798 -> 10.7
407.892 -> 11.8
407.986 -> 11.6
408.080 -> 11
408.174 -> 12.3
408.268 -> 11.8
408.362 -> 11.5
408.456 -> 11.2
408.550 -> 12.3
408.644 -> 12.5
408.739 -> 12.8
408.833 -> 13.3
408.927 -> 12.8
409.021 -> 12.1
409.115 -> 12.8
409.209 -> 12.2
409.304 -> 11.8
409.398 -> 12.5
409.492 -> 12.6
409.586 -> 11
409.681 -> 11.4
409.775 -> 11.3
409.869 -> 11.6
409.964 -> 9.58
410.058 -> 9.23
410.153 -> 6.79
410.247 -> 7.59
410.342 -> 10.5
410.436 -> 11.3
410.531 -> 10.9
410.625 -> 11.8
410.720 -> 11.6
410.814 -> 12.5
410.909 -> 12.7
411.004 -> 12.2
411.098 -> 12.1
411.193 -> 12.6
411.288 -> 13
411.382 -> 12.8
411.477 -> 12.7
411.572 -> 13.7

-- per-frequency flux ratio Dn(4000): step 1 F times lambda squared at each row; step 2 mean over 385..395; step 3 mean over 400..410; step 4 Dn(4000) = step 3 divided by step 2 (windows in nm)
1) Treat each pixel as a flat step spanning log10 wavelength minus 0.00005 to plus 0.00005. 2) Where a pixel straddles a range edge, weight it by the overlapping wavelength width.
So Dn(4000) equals 1.47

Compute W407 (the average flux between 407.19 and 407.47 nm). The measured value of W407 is 12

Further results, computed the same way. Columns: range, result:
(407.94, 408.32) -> 11.7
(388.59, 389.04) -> 6.63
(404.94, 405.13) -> 12.6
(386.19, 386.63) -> 10.6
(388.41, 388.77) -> 7.83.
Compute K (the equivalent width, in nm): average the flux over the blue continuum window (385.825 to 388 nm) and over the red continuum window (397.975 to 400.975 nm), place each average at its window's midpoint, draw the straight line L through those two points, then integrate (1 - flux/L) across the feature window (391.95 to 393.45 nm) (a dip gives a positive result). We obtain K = 0.61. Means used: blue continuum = 9.57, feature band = 6.11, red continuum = 11.3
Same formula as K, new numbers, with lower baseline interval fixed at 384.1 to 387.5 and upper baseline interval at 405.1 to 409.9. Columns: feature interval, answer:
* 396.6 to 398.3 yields 0.56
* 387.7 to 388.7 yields 0.08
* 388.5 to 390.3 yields 0.25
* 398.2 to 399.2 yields 0.00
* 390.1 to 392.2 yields 0.15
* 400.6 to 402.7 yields -0.15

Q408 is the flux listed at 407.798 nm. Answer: 10.7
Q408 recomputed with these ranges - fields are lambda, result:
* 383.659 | 6.61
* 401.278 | 12.7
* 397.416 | 8.3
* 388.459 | 9.09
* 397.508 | 8.42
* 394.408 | 6.2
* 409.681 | 11.4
